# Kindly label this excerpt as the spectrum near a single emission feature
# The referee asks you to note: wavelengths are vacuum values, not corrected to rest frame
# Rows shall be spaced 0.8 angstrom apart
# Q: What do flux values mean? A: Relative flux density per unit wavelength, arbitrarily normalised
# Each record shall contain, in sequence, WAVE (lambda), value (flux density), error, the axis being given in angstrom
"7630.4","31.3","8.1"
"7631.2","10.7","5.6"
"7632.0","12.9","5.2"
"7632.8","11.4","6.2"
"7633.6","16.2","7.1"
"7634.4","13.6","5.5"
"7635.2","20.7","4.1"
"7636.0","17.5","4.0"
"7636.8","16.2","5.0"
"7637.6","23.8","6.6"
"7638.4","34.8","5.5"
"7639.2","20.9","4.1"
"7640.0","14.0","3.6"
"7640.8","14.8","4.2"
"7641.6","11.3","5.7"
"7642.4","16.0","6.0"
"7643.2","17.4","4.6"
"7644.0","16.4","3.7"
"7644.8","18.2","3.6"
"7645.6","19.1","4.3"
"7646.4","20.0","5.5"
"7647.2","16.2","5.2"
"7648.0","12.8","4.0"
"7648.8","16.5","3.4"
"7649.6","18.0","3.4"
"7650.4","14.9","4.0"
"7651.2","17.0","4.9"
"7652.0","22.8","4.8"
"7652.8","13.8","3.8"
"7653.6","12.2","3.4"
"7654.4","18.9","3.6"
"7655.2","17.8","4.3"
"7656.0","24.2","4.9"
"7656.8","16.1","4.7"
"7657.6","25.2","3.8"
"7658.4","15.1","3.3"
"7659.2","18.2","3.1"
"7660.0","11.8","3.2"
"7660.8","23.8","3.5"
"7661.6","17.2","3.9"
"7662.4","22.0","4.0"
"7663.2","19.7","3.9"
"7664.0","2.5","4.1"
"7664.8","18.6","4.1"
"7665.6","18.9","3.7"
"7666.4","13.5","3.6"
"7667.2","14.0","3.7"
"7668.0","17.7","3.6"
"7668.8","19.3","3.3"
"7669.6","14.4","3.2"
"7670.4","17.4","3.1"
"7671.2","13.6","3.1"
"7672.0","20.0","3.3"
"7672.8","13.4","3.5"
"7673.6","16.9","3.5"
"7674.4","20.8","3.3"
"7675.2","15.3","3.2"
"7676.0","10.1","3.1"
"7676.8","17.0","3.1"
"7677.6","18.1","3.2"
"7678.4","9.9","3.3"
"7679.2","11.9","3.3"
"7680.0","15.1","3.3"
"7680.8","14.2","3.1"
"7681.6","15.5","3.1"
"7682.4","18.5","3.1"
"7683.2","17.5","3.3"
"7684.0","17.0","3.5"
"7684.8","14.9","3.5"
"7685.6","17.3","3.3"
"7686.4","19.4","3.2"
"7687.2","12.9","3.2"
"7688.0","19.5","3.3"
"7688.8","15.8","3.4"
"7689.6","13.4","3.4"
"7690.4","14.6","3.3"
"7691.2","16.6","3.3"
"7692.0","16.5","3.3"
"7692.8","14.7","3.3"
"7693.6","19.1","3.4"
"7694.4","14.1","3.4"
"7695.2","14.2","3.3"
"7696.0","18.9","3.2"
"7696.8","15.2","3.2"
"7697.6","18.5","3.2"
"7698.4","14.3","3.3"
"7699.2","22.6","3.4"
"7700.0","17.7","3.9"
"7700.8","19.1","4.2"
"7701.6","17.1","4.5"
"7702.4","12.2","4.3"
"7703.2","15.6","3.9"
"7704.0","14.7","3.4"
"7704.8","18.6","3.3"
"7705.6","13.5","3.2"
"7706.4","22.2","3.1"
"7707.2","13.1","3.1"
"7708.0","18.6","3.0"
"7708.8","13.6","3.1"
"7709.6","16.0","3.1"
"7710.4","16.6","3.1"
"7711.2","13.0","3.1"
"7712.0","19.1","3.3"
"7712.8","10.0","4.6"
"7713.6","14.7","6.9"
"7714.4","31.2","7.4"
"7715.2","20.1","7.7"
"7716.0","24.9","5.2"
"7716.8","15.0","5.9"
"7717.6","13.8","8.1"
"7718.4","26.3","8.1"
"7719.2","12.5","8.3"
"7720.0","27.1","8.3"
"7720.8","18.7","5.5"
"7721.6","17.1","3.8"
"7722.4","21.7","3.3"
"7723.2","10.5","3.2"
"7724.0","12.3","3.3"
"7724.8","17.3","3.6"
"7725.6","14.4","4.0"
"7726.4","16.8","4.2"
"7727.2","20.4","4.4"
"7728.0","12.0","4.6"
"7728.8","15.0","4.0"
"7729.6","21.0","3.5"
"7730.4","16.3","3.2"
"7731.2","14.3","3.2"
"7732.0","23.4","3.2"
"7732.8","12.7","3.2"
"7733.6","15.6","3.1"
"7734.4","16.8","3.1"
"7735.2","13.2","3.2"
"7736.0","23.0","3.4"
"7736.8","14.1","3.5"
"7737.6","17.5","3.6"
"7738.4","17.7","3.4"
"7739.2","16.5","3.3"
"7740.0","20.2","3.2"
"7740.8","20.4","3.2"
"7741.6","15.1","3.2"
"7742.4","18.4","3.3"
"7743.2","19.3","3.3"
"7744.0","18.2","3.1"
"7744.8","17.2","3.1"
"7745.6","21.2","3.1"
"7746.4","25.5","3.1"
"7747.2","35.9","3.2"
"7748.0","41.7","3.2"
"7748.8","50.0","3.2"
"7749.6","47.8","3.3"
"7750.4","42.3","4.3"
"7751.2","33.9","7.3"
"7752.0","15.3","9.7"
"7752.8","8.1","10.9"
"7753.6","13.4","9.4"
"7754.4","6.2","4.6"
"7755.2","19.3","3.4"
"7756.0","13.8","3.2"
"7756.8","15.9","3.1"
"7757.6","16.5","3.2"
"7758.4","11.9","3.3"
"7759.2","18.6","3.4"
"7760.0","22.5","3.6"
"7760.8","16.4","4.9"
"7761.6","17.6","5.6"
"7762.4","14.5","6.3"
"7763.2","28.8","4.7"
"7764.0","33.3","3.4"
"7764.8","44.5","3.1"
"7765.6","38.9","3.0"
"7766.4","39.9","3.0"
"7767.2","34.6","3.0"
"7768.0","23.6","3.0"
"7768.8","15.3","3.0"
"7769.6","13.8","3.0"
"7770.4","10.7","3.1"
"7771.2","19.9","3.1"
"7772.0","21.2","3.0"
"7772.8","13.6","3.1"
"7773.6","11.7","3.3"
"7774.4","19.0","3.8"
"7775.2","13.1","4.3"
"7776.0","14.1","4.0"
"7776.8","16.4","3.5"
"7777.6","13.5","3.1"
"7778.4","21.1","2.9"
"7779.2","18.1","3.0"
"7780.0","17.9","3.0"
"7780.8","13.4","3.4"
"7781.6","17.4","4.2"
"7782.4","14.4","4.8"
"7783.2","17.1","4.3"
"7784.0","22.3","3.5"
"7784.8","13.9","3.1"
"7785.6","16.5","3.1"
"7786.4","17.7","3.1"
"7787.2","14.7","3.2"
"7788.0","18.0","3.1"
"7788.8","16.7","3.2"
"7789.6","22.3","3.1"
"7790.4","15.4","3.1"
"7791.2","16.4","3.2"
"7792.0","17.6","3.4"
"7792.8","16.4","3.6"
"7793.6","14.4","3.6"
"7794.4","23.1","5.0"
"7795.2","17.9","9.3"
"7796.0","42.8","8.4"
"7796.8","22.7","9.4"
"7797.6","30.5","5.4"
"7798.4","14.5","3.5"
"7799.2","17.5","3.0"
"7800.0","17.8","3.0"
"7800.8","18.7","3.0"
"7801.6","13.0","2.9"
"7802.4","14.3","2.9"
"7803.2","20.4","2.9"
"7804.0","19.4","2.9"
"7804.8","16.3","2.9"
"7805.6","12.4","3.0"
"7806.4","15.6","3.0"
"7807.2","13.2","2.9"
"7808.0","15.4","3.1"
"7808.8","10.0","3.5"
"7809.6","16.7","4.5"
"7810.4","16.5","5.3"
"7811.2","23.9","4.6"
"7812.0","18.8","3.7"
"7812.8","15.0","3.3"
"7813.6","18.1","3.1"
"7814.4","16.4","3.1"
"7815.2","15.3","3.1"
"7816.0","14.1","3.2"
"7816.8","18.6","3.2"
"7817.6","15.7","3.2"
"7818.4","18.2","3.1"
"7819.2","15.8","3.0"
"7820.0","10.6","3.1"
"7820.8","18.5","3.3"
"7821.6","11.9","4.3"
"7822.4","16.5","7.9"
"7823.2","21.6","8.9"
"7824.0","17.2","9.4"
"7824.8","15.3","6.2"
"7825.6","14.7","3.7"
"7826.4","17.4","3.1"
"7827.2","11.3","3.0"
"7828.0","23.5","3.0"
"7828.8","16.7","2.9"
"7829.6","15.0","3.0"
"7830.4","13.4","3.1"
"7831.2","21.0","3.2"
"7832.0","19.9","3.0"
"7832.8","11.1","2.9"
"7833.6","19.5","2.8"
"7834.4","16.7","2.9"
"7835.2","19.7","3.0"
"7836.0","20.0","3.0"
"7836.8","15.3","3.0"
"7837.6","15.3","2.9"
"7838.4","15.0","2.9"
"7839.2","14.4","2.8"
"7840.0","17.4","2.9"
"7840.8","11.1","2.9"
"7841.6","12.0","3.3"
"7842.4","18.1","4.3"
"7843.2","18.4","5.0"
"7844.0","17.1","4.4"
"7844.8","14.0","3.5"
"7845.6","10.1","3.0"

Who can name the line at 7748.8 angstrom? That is [S II]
